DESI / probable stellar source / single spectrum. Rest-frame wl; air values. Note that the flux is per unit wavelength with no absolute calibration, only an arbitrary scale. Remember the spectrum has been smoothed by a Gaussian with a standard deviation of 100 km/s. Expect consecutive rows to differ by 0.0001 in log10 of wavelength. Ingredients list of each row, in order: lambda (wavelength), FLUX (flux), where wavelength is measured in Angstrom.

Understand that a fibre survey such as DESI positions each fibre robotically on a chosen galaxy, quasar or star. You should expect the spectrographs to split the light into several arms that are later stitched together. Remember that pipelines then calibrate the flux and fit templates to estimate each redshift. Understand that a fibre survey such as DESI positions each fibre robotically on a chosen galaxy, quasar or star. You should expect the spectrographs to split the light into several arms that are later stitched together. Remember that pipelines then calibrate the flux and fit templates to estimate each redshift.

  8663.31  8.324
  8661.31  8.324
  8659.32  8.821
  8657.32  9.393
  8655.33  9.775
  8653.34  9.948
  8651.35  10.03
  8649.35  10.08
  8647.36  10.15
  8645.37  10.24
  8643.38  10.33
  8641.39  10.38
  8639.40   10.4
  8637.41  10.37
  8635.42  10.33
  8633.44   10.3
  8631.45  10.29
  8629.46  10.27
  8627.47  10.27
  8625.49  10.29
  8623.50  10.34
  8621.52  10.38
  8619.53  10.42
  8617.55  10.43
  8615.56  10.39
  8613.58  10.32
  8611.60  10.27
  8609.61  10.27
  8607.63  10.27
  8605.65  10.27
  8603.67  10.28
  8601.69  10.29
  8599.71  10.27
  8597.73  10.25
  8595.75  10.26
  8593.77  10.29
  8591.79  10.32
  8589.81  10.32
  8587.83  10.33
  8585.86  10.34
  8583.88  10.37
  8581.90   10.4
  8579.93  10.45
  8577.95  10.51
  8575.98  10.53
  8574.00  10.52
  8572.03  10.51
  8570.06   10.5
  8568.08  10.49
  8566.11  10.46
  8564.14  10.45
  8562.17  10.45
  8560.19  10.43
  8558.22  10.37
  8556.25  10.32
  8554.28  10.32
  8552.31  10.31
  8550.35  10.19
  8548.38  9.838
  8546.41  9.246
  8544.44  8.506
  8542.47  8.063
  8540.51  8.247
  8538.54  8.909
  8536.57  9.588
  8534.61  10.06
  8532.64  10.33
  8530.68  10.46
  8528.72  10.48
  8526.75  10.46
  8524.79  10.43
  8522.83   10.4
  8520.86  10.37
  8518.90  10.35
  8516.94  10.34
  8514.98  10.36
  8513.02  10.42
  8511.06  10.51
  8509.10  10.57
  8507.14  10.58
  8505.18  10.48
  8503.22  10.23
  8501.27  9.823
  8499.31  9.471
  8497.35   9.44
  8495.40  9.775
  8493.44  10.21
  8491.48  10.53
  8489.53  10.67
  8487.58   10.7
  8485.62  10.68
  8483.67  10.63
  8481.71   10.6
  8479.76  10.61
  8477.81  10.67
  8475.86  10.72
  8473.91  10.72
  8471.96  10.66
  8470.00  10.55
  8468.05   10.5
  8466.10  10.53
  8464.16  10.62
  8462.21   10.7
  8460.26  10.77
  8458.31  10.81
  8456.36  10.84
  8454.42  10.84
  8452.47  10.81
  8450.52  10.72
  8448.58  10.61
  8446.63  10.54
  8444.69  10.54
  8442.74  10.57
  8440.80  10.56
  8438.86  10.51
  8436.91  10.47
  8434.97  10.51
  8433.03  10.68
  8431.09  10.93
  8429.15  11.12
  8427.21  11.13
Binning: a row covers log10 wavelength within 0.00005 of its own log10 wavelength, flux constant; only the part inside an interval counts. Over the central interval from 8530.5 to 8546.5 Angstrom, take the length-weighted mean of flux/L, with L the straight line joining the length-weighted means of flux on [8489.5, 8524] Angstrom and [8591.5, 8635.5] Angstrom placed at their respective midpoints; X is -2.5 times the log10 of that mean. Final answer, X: 0.118 mag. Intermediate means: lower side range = 10.2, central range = 9.21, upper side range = 10.3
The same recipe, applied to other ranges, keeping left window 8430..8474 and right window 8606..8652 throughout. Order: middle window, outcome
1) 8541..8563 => 0.072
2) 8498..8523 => 0.026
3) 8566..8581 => -0.010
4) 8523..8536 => 0.015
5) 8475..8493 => -0.005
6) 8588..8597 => 0.008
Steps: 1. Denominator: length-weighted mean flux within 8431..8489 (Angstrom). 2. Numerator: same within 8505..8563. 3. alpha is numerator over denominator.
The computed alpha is 0.94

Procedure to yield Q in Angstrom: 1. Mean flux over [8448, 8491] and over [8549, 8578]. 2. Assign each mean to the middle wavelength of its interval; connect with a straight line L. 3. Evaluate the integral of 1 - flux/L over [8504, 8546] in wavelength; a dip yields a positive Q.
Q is 2.2 Angstrom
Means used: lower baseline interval 10.7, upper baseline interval 10.4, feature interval 9.98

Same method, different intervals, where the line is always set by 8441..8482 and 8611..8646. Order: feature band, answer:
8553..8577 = 0.04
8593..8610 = 0.19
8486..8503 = 0.79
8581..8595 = 0.11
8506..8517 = 0.10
